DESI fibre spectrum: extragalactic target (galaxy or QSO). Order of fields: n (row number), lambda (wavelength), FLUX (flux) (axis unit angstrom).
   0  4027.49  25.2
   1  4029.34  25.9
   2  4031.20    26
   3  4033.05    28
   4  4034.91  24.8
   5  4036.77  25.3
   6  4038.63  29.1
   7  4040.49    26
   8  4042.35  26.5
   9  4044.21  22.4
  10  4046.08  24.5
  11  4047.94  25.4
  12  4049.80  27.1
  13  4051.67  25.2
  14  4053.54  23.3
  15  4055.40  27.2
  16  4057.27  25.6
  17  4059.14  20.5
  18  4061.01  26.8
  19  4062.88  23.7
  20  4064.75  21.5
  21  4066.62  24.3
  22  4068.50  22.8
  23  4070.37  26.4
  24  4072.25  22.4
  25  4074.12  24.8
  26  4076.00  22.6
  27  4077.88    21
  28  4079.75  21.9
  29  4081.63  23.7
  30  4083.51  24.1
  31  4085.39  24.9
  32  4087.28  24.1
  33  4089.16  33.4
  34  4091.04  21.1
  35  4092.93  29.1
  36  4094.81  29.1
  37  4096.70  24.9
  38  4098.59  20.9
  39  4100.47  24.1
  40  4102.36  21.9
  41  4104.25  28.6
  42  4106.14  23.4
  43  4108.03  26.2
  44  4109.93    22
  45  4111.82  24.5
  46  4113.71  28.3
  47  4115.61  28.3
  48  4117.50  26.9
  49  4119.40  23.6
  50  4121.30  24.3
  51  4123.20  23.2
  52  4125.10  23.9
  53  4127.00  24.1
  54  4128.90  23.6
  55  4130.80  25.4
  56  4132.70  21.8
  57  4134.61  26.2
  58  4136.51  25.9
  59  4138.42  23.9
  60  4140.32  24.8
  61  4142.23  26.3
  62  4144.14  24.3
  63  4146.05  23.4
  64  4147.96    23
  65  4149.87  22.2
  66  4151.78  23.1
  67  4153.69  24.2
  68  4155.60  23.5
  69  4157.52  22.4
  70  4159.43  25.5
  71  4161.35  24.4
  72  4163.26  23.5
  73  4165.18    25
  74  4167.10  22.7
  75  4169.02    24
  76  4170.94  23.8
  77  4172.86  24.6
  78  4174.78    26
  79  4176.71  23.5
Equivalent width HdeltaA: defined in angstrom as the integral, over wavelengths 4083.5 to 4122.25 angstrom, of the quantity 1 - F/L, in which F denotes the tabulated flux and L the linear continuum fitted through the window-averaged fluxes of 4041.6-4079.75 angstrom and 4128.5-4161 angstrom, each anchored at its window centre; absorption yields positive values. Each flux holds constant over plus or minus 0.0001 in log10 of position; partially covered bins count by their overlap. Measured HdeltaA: -2.1 angstrom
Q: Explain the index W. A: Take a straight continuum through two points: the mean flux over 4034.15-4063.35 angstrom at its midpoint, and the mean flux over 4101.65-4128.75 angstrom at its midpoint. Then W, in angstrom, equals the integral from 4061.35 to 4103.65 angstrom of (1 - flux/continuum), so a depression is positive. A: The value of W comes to 1.3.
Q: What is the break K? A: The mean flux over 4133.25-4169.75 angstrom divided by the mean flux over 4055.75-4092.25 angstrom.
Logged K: 1.00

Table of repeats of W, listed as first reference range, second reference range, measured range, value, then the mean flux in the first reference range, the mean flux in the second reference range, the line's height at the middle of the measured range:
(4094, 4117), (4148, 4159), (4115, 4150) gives -0.6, 25.2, 23.2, 24.1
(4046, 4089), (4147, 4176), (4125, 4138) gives -0.2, 24.2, 23.9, 24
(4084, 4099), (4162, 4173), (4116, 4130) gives 0.4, 26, 23.9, 25.2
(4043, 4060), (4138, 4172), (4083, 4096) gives -1.2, 24.6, 23.9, 24.4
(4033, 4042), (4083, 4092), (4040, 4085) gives 3.3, 26.5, 25.6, 26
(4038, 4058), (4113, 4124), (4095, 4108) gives 0.6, 25.6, 25.7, 25.7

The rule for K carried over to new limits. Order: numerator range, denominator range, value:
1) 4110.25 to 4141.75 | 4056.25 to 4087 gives 1.06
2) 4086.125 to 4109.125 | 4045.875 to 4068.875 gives 1.04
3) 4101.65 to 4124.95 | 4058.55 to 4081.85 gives 1.08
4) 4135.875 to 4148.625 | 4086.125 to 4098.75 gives 0.93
